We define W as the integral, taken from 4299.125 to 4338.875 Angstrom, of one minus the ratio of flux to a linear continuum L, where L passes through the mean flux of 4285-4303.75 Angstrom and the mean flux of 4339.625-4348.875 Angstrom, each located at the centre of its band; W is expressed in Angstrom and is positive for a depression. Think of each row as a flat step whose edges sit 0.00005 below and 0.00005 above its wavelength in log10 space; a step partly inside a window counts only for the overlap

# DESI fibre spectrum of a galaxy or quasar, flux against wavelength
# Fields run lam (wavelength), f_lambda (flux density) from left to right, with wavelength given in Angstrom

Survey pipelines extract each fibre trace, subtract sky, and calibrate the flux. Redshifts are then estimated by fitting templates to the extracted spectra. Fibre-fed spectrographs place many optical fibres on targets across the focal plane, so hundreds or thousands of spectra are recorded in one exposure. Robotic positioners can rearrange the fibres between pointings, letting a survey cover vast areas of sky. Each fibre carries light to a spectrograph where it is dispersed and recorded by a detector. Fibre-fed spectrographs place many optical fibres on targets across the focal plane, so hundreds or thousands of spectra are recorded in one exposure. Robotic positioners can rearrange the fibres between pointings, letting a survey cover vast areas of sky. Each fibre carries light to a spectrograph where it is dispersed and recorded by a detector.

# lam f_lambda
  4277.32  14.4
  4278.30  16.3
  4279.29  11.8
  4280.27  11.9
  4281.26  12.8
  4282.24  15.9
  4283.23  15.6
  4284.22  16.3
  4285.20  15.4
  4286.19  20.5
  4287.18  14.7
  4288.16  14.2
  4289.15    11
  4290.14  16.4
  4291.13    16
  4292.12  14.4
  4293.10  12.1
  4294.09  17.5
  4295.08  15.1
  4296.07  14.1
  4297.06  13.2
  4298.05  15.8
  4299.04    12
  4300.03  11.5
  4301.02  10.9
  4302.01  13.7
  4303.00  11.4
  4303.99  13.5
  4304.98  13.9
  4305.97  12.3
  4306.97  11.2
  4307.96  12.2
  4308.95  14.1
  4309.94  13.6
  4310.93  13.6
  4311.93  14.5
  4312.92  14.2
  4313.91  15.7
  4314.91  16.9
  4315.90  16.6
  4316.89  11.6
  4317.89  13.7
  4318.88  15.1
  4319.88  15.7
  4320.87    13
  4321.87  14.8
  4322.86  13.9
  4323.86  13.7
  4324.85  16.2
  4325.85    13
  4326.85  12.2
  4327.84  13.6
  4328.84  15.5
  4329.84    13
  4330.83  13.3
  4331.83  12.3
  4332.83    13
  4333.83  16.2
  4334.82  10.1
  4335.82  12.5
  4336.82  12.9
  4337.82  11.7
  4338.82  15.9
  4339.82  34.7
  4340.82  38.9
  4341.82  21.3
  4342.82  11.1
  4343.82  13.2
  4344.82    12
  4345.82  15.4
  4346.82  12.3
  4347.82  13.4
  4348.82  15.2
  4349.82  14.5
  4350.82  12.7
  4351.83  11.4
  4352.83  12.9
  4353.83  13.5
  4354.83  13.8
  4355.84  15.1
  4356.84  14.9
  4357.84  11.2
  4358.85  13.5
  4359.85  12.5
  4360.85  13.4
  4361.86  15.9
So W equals 6.6 Angstrom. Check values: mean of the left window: 14.2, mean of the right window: 18.4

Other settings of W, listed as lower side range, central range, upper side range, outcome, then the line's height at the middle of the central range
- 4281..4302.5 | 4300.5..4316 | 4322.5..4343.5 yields 1.6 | 15.1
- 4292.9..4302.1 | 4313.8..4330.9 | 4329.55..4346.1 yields 1.1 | 15.3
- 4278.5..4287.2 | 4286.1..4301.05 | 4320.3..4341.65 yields 0.9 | 15.2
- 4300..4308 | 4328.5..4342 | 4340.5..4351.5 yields -1.9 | 15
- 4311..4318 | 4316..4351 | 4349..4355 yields -3.0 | 14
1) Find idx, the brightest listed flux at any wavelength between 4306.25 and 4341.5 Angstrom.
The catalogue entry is 38.9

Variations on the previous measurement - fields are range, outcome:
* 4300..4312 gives 14.5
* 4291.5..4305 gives 17.5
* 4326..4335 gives 16.2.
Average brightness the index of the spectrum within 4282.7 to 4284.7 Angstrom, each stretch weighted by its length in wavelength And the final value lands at 15.9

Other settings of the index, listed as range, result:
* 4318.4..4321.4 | 14.6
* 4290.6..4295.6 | 15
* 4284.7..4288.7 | 16.2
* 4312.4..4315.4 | 15.6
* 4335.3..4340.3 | 17.4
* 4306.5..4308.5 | 11.8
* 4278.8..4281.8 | 12.3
